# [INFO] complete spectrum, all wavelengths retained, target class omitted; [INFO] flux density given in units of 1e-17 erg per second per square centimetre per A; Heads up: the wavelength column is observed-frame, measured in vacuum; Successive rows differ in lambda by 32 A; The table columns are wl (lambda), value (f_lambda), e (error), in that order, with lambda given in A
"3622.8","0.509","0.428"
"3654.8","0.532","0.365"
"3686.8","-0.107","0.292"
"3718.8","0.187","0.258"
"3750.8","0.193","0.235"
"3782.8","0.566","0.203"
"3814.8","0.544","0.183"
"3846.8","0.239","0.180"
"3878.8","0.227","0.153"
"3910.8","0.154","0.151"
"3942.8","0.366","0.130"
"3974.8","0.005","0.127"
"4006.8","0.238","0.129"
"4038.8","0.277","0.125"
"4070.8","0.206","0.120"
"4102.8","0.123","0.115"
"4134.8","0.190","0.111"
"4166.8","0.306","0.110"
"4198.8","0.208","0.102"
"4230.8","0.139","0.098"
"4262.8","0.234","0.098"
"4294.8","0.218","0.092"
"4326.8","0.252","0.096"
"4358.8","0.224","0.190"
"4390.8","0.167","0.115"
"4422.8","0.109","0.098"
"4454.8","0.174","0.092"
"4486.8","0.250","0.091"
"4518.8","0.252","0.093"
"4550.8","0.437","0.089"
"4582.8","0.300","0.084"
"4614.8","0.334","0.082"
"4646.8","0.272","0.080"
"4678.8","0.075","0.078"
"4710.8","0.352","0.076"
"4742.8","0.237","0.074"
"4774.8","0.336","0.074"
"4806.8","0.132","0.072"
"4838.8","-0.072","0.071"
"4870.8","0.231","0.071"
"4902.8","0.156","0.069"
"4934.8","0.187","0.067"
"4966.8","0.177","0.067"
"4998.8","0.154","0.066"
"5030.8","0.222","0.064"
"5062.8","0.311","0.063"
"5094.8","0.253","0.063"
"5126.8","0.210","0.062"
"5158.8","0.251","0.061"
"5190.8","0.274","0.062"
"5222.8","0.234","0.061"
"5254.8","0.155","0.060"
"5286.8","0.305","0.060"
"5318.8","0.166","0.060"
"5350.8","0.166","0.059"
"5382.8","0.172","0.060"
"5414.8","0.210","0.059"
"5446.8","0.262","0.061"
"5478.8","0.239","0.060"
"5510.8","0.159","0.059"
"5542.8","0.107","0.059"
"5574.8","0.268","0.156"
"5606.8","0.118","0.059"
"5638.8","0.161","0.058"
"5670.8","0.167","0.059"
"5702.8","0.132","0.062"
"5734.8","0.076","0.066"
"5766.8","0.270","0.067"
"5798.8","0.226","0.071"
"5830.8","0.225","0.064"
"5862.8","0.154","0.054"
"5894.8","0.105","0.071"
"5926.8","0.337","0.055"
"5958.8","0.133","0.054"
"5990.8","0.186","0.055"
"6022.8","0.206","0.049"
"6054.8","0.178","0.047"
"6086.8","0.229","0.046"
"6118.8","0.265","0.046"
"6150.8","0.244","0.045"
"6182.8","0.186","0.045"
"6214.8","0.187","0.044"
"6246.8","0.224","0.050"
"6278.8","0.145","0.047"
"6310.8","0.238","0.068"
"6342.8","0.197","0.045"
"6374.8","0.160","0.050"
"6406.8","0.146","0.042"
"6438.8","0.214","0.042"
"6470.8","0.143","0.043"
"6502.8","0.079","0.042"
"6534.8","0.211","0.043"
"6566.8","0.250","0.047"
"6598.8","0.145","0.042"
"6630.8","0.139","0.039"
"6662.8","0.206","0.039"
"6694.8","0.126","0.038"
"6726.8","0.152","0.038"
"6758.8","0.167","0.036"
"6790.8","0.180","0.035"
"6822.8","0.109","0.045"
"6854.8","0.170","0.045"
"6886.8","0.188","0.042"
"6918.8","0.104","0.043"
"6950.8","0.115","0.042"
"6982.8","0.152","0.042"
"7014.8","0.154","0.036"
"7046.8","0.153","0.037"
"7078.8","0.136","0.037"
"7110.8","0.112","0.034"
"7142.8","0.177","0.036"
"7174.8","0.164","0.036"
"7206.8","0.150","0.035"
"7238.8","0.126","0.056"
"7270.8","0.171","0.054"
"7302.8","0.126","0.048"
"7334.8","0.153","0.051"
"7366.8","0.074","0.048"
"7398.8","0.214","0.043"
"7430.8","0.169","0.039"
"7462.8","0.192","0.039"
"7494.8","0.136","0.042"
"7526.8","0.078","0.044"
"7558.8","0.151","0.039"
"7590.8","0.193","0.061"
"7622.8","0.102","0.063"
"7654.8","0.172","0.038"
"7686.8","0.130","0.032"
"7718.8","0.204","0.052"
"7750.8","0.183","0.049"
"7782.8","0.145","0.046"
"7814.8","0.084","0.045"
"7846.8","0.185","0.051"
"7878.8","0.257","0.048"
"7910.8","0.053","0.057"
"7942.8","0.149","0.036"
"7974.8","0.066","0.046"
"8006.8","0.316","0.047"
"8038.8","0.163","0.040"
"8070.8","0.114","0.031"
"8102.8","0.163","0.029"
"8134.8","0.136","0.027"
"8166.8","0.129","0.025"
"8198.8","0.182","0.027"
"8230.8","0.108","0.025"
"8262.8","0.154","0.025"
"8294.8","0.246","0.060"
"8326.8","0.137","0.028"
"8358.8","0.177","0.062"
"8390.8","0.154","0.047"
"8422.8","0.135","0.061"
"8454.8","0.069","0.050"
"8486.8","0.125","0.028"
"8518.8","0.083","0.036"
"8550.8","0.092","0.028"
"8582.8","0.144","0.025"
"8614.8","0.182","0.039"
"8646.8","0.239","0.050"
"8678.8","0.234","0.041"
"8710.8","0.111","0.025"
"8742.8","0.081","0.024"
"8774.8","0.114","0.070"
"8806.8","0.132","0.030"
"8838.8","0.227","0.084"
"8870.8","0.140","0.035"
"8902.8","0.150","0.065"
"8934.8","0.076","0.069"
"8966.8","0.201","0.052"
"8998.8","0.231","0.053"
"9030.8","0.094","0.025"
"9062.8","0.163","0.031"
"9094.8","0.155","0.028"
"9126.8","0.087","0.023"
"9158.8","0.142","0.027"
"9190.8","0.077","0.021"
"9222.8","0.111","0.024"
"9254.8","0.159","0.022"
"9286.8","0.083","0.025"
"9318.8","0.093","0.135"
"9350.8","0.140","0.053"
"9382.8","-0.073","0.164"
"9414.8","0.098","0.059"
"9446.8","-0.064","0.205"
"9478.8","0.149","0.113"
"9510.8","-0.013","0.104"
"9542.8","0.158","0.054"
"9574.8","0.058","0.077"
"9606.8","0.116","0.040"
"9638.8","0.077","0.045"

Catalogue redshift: 0.219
